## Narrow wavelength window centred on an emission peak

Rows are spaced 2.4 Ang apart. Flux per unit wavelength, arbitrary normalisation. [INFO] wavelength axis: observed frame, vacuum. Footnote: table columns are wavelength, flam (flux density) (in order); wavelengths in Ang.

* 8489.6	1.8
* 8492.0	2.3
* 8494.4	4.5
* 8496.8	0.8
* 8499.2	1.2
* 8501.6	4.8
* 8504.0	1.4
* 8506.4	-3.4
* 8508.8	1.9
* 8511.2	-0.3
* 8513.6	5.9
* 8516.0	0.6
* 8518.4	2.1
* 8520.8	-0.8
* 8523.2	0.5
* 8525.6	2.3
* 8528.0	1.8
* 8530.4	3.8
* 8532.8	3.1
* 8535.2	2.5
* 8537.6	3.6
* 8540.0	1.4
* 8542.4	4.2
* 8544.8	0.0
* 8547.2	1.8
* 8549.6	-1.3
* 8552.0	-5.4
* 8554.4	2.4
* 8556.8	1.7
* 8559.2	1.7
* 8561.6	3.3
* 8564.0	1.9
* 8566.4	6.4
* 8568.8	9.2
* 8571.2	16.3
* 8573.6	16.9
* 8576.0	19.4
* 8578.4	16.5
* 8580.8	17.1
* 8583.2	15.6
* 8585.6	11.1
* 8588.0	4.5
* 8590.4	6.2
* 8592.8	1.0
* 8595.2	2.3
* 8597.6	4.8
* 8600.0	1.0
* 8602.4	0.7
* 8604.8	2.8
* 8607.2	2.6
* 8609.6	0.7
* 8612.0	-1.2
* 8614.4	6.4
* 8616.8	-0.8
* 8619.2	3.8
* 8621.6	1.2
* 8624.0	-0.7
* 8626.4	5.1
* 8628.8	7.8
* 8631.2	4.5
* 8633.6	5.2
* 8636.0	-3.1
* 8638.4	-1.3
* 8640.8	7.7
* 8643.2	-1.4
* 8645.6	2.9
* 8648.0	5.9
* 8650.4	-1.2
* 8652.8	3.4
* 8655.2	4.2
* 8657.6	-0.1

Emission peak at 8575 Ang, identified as [O II] 3727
